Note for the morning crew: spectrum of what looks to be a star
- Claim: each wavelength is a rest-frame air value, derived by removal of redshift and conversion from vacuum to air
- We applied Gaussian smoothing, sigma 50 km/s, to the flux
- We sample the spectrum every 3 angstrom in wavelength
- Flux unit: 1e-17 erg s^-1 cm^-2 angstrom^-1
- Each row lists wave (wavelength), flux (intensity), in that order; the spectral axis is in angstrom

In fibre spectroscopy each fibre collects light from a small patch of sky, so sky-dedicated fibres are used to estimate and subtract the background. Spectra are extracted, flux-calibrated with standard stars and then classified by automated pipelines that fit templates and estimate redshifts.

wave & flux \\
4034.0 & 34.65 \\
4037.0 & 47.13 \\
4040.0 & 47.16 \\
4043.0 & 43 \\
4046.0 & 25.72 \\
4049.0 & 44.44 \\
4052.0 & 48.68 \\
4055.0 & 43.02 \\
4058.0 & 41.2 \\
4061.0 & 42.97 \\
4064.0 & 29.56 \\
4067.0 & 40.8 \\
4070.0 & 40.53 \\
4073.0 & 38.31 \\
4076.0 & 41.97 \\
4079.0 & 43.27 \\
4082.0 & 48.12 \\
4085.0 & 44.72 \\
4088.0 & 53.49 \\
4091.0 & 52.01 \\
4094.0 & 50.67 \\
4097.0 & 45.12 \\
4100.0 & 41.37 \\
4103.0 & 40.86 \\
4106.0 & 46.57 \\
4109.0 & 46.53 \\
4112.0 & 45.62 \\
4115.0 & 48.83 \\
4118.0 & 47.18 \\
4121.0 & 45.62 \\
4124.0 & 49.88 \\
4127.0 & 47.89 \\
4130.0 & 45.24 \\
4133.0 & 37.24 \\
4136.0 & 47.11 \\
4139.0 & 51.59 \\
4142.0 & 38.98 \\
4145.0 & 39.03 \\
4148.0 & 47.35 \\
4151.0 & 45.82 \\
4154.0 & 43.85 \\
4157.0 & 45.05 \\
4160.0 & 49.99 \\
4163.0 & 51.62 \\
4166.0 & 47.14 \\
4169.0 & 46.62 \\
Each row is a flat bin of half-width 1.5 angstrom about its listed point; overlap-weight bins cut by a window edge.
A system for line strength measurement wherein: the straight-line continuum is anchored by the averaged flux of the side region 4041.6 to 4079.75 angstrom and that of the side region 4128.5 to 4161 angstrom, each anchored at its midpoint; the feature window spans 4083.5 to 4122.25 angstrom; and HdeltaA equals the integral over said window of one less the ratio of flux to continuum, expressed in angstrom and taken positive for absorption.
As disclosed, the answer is -4.1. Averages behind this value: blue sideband 40.2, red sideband 44.6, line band 46.8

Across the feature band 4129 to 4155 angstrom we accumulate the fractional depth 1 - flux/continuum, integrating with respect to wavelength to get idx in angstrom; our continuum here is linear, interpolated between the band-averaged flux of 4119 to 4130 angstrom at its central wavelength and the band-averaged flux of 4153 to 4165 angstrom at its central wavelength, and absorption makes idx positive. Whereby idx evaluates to 2.0 angstrom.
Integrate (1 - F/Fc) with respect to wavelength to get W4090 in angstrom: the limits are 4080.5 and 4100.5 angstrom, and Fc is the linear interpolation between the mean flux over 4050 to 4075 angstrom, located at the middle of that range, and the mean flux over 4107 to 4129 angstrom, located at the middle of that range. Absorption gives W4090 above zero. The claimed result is -1.9 angstrom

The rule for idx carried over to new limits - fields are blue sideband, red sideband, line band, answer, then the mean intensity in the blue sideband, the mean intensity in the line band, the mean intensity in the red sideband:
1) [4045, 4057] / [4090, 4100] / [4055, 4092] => 1.4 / 41.1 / 43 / 47.9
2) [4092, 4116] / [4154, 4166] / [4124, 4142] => 0.5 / 45.8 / 45.6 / 48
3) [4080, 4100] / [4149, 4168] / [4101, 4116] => 0.8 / 48.3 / 45.4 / 47.2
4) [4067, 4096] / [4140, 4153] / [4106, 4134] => -1.3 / 45.6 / 46.2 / 43.2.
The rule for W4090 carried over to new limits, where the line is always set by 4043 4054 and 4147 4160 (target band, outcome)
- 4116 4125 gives -0.68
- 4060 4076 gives 1.04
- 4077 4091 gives -1.83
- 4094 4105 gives -0.19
